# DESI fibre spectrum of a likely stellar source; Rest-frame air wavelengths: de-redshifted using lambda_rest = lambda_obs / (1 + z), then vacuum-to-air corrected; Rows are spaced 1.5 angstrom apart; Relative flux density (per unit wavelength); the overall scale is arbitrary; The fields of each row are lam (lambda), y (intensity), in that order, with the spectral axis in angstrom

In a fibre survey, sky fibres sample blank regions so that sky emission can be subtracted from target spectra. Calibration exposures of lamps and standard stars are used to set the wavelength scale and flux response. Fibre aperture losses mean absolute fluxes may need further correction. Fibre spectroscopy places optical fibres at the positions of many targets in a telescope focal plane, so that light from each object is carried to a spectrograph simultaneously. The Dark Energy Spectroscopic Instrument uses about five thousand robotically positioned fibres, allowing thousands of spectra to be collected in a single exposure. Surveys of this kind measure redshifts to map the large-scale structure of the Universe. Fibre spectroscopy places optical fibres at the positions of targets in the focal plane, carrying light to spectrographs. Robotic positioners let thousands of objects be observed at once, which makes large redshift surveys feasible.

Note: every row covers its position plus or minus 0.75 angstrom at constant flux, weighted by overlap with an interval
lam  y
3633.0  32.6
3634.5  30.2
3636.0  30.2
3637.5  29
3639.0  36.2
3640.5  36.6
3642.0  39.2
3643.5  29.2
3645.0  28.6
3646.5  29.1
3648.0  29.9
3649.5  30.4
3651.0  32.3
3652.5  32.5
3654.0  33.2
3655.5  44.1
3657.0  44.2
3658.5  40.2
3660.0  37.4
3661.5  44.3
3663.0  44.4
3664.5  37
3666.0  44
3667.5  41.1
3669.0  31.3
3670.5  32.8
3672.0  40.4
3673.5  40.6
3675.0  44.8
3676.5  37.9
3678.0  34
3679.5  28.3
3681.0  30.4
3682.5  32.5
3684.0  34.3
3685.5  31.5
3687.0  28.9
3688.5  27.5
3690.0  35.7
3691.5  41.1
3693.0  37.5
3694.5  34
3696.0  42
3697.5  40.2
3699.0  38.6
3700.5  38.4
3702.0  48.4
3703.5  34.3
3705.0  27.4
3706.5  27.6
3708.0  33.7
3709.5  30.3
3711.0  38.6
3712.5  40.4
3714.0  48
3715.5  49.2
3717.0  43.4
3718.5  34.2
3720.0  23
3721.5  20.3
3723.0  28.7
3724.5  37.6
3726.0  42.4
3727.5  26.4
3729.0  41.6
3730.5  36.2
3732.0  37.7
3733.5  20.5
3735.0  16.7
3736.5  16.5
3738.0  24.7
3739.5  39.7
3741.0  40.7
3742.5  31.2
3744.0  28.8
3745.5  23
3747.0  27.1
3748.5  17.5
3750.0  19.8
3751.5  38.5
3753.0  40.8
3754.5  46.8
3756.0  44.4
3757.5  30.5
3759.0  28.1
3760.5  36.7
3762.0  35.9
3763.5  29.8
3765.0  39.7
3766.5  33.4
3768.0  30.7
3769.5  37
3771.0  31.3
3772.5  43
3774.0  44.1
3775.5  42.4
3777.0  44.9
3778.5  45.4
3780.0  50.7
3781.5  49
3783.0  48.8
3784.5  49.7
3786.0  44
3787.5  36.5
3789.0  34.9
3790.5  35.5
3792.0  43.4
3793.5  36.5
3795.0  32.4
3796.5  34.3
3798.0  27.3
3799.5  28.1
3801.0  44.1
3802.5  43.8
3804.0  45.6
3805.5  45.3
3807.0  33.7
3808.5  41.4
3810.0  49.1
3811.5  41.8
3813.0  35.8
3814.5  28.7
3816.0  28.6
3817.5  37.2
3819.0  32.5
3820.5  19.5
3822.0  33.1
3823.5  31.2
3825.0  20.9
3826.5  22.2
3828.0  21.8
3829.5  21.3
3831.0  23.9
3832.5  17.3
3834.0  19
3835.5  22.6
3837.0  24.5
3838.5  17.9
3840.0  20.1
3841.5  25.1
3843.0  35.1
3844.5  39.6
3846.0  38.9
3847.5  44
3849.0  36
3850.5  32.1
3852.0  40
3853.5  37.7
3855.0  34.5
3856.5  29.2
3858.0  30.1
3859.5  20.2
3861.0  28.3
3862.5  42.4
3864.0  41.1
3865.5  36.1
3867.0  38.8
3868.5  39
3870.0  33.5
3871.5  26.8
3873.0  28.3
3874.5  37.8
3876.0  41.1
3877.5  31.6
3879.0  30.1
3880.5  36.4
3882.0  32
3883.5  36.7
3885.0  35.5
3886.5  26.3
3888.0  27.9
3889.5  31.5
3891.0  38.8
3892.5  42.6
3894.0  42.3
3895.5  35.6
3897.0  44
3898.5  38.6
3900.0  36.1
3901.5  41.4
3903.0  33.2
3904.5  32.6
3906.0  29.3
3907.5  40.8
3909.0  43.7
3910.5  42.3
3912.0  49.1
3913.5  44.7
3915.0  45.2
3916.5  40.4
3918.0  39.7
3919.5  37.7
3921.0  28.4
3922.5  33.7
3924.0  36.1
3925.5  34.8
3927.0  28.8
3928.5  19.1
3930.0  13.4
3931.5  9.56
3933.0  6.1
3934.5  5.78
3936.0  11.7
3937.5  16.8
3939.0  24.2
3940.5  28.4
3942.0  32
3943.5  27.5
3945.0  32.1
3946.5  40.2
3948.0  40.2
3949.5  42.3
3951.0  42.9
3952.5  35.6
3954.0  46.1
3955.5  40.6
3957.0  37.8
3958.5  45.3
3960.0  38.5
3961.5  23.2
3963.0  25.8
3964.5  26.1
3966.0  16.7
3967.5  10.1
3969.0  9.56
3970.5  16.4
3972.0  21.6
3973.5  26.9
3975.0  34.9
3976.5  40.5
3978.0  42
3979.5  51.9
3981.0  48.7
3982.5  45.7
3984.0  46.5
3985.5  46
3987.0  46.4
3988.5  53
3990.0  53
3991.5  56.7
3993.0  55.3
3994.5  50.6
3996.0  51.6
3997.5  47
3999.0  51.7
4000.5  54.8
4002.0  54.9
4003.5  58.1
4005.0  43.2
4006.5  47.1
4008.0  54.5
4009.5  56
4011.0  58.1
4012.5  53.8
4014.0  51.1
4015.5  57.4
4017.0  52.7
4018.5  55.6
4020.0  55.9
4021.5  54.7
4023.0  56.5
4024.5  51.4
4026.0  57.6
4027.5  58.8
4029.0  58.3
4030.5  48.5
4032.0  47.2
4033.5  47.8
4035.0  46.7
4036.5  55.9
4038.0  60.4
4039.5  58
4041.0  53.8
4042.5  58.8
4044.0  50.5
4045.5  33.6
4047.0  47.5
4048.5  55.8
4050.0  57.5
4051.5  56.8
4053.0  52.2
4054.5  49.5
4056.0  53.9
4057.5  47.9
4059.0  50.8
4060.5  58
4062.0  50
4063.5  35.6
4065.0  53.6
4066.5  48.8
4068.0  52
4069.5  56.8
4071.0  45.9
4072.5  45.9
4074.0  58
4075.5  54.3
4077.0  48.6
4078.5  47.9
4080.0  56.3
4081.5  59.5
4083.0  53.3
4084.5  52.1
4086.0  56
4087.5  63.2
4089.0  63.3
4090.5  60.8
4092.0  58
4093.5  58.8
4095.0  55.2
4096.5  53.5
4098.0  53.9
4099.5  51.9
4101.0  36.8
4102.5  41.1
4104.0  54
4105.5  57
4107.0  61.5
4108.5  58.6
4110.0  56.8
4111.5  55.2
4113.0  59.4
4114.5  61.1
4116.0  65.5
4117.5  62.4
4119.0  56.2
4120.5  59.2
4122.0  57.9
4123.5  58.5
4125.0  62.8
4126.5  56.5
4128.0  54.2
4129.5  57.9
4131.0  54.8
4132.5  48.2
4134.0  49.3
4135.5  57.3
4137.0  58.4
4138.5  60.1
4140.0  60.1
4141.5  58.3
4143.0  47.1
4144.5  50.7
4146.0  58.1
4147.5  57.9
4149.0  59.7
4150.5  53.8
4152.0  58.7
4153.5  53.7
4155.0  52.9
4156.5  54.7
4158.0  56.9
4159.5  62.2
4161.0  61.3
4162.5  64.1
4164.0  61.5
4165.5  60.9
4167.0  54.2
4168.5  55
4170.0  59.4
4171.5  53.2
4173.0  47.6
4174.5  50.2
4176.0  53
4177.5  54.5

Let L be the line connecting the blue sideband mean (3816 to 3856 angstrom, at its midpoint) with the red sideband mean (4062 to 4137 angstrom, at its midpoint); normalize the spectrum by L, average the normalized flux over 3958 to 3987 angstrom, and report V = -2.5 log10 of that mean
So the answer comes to 0.283 mag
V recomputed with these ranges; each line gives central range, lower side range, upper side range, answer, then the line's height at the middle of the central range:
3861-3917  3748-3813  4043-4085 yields 0.174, 43.4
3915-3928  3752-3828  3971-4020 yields 0.258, 44.7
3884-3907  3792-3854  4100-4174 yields 0.056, 37.7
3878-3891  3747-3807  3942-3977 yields 0.053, 34.1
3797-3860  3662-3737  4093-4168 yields 0.297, 41.5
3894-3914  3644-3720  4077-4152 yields 0.181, 46.5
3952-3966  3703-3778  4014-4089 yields 0.341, 47.2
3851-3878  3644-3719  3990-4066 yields 0.298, 45.1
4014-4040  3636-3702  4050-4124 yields -0.050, 51.7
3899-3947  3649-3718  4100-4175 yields 0.463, 47.2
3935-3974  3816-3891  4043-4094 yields 0.375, 41.1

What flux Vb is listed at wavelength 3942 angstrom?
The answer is 32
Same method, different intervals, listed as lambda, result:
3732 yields 37.7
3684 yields 34.3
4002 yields 54.9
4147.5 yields 57.9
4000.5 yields 54.8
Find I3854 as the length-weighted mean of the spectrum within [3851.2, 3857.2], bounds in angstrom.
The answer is 35.4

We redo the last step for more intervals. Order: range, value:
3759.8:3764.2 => 34.2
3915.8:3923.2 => 36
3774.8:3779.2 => 44.2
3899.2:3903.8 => 36.9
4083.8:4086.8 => 54.2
